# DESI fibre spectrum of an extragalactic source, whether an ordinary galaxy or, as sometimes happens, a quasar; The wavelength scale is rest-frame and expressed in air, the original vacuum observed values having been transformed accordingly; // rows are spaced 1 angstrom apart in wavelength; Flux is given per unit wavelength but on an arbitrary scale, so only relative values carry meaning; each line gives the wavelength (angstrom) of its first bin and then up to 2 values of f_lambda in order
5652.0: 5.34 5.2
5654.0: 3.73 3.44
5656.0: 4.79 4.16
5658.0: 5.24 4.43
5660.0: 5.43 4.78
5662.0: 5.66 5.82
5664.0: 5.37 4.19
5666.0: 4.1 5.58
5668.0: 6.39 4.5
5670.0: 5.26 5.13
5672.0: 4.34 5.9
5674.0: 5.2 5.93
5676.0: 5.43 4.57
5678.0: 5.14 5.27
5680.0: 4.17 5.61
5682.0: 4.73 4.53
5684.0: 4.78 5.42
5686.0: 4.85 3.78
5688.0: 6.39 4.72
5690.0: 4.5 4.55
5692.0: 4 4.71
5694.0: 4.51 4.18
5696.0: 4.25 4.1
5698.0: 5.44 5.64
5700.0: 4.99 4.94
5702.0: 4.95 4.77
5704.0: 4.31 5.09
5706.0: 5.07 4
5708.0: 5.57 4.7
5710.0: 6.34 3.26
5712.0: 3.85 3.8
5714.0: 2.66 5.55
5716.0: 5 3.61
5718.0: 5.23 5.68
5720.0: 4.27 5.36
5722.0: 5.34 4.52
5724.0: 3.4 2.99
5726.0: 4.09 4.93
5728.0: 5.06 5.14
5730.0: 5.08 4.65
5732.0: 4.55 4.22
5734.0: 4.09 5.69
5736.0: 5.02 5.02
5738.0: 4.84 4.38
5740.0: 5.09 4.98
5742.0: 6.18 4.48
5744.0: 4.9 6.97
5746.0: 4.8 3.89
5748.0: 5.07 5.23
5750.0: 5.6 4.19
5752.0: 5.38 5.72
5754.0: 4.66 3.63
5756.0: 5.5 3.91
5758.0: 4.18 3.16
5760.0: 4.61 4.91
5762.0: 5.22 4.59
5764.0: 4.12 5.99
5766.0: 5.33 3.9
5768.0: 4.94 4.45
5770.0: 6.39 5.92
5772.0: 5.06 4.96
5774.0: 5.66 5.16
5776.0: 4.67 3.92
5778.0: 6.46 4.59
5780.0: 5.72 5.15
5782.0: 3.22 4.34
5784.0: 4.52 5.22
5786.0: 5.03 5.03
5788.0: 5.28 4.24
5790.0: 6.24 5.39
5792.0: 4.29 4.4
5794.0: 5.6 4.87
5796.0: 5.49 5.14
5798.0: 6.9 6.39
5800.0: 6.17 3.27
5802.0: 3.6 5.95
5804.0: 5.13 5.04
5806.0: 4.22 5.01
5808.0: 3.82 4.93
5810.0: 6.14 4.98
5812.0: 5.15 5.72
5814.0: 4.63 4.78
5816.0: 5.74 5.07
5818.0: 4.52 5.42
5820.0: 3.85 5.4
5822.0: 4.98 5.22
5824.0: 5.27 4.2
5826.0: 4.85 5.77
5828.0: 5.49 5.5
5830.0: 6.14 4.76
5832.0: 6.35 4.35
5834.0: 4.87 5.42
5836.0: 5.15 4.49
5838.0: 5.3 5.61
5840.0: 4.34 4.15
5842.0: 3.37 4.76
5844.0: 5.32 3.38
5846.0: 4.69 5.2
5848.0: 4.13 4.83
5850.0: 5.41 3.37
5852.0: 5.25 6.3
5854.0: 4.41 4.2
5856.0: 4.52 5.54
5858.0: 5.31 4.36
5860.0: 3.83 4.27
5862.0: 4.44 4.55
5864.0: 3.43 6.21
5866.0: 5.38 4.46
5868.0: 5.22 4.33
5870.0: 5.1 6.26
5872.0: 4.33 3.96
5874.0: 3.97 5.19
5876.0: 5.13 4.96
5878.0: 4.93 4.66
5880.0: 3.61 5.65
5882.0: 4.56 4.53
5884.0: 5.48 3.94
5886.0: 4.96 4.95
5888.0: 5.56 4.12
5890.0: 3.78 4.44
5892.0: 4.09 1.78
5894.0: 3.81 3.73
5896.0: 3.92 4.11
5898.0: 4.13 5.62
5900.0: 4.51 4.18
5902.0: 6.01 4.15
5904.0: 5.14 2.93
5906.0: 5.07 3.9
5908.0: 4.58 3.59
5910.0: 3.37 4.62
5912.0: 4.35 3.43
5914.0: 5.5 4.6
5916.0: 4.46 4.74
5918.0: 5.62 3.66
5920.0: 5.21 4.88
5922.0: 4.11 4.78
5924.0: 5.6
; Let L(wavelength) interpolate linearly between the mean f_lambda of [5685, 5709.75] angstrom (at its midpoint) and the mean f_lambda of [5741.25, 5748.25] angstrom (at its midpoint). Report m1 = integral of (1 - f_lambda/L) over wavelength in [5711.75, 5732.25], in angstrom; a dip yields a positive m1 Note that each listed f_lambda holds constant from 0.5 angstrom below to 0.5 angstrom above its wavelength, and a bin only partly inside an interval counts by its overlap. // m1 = 1.9 angstrom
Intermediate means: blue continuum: 4.78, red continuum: 5.18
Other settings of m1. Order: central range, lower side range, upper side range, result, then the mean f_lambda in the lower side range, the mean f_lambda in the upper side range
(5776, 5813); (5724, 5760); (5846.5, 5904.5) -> -2.5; 4.76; 4.62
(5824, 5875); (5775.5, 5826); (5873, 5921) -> -1.1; 5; 4.45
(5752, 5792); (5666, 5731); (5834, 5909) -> -1.6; 4.79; 4.6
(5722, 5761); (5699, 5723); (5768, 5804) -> 1.1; 4.73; 5.1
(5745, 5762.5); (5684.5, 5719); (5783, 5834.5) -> 0.5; 4.68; 5.1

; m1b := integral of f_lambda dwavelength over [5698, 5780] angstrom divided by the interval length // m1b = 4.82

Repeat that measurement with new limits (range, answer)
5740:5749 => 5.16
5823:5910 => 4.67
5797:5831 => 5.12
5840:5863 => 4.59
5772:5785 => 4.89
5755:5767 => 4.61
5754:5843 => 4.97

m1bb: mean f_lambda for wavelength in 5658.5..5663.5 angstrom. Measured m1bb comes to 5.22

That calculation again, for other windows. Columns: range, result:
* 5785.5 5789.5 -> 4.89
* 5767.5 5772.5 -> 5.35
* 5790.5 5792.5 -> 4.84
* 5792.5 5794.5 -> 5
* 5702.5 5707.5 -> 4.65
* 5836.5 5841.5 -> 4.78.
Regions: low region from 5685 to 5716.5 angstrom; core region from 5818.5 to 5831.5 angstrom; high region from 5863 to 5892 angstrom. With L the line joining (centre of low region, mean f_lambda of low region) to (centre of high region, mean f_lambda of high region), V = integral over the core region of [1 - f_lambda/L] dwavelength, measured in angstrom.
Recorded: -1.2 angstrom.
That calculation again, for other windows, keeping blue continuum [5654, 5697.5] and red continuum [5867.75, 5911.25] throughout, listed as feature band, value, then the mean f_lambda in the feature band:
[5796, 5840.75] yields -5.0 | 5.11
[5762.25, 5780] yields -1.5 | 5.09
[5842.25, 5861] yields -0.6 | 4.68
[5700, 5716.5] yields 0.6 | 4.63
